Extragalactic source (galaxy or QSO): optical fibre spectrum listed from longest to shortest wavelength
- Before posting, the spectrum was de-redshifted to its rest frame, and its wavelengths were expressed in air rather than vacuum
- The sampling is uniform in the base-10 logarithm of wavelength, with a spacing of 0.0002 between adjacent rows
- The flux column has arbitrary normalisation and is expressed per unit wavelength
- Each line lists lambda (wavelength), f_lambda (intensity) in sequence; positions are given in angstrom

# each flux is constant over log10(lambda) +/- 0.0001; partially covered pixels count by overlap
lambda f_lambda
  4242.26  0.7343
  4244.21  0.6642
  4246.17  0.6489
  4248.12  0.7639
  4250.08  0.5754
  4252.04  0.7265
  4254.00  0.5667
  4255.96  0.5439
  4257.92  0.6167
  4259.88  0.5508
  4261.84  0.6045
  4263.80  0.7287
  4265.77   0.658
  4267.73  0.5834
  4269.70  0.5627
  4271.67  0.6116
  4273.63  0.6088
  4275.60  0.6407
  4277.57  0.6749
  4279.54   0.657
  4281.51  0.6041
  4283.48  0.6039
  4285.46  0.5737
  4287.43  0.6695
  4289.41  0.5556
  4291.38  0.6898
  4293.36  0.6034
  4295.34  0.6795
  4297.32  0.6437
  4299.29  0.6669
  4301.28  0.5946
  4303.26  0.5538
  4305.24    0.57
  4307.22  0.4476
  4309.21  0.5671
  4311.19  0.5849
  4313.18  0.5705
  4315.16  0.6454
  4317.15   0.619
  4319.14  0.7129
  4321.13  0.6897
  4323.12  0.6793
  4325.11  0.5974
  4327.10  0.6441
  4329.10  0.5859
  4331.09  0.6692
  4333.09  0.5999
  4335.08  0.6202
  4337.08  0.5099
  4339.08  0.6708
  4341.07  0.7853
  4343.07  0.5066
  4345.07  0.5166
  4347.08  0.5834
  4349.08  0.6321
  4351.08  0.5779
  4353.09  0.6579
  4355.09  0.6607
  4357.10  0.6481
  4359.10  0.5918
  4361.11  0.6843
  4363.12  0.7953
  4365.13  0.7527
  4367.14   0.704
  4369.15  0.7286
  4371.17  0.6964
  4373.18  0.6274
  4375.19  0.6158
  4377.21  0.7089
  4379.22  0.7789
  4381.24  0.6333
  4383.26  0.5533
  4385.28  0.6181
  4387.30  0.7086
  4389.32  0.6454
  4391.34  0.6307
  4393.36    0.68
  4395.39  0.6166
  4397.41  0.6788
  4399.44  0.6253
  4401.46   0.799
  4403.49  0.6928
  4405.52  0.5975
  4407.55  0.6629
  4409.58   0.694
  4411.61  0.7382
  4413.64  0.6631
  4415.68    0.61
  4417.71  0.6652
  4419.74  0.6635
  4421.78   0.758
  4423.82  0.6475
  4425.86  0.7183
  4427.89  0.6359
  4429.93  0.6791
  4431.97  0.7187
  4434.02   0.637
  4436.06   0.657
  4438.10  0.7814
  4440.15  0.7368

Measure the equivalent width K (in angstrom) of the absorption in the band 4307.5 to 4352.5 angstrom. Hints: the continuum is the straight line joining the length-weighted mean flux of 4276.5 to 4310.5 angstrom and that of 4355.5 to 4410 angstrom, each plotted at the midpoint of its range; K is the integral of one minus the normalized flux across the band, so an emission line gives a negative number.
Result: 1.4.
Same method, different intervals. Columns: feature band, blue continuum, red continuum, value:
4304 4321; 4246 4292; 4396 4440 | 1.3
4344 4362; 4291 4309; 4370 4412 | 0.6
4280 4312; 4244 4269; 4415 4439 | 2.1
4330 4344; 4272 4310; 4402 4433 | 0.3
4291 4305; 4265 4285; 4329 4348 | -0.3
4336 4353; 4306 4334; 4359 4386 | 1.2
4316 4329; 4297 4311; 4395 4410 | -1.3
